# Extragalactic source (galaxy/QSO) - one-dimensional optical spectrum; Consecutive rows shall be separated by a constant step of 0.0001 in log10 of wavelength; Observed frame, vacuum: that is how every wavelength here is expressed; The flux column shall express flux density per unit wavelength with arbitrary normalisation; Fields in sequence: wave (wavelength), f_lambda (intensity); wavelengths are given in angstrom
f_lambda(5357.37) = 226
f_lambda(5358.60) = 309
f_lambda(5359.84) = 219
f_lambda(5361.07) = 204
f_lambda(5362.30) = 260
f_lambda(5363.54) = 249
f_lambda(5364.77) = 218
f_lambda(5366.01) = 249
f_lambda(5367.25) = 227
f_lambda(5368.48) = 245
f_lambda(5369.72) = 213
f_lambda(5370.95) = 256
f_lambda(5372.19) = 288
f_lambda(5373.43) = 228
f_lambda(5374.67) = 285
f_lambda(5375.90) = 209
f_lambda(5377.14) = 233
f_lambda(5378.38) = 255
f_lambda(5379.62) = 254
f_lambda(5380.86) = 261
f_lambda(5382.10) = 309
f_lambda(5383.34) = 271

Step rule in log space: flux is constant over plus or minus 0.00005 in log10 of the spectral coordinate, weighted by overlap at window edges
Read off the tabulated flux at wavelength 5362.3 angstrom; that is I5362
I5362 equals 260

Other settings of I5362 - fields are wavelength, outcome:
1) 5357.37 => 226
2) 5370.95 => 256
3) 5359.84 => 219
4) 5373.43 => 228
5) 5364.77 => 218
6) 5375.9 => 209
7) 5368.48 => 245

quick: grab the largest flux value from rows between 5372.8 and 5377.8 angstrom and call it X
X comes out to 285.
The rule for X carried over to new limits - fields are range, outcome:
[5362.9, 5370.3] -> 249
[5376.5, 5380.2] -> 255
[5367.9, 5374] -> 288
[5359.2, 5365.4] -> 260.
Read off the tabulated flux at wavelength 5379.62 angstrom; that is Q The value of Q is 254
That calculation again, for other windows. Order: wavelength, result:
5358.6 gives 309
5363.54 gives 249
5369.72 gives 213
